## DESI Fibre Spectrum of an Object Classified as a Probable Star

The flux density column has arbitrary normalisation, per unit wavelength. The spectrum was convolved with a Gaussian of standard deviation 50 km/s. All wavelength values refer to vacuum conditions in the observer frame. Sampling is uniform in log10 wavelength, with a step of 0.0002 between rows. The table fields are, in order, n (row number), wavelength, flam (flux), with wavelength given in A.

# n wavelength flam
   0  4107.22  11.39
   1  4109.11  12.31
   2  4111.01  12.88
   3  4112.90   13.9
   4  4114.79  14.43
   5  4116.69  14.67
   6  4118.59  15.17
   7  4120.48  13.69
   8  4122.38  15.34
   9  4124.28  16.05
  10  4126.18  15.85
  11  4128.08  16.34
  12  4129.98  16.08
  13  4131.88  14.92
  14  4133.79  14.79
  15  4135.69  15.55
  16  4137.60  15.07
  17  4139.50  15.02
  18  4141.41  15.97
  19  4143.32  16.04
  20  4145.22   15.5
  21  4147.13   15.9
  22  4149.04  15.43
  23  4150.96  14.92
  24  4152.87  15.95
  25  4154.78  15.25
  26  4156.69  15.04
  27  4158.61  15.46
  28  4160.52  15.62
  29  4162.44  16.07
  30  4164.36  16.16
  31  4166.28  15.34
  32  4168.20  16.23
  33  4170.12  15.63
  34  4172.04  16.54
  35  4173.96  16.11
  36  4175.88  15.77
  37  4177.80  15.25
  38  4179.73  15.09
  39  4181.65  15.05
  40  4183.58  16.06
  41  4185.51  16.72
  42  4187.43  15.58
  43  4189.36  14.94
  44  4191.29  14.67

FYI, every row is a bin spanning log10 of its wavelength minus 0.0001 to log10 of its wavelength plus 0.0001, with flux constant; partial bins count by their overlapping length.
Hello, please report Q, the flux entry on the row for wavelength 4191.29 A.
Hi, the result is 14.67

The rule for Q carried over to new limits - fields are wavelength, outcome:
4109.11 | 12.31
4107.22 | 11.39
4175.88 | 15.77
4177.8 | 15.25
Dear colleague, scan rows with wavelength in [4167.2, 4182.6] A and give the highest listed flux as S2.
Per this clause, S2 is 16.54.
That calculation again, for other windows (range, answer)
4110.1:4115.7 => 14.43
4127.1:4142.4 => 16.34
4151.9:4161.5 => 15.95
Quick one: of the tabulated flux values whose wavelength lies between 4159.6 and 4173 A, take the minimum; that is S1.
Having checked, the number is 15.34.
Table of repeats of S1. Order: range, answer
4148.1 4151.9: 14.92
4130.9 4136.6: 14.79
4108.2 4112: 12.31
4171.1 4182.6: 15.05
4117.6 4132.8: 13.69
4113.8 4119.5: 14.43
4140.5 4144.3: 15.97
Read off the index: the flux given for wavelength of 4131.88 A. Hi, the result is 14.92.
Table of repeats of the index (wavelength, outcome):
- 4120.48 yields 13.69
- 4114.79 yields 14.43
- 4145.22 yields 15.5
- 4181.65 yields 15.05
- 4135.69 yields 15.55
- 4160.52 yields 15.62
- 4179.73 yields 15.09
